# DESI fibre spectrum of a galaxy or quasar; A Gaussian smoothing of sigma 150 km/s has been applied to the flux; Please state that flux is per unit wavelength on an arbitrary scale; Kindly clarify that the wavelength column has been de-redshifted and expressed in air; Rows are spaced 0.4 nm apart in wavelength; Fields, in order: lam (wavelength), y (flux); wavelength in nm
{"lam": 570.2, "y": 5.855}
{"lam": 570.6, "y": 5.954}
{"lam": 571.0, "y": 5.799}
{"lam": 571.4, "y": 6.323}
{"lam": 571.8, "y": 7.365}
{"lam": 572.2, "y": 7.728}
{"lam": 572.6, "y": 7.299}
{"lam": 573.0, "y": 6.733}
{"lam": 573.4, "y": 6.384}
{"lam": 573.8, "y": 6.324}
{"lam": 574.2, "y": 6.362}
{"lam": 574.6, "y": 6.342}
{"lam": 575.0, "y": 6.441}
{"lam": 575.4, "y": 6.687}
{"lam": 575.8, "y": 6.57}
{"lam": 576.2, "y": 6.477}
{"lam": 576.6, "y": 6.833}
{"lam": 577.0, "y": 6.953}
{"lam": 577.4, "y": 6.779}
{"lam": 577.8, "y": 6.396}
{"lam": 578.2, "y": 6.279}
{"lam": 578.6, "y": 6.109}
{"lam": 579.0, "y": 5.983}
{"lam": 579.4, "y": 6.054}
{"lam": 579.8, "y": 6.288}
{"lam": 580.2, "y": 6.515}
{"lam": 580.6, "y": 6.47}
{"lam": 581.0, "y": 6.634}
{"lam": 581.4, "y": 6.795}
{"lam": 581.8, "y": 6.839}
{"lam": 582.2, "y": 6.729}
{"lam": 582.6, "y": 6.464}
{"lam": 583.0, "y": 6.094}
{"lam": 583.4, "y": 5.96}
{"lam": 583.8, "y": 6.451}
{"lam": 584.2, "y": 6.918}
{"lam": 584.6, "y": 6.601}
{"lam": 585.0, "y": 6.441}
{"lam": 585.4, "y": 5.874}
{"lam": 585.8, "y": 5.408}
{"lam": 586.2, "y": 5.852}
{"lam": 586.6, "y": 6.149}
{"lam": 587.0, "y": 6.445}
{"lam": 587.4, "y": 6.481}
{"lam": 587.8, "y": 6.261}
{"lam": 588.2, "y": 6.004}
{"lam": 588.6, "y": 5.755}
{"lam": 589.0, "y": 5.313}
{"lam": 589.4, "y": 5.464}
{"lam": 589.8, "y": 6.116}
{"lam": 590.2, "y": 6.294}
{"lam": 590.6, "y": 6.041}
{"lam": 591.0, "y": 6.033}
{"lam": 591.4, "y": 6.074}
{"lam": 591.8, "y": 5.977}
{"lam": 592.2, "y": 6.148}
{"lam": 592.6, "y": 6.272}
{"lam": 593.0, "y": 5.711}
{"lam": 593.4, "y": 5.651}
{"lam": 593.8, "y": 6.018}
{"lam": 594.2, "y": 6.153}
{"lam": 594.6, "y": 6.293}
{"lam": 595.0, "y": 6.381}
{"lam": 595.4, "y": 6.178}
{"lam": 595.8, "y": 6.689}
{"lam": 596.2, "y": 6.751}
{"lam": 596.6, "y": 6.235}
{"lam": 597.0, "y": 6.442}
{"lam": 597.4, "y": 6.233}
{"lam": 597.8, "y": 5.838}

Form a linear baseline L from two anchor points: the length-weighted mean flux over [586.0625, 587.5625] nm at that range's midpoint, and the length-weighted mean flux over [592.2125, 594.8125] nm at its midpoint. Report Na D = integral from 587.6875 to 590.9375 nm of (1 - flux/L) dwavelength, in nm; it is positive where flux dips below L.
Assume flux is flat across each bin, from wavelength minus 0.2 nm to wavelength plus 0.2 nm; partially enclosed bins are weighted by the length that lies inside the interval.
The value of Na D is 0.14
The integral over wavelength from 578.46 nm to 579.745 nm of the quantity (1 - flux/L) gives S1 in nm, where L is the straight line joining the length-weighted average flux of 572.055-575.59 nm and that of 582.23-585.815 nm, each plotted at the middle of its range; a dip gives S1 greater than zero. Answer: 0.08 nm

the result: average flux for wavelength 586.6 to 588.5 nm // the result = 6.25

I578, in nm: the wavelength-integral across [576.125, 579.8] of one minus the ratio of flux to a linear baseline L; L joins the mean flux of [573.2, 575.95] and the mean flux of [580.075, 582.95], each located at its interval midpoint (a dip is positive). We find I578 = 0.06 nm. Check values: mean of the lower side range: 6.44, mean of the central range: 6.42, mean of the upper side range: 6.61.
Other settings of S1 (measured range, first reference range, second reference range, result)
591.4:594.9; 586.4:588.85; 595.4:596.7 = 0.20 nm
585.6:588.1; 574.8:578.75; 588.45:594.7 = 0.02 nm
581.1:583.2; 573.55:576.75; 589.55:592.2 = -0.09 nm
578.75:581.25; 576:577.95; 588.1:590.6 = 0.06 nm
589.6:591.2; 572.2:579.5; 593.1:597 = 0.05 nm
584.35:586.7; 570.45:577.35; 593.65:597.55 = 0.15 nm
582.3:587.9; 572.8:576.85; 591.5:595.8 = 0.04 nm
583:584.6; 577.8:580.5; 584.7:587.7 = -0.07 nm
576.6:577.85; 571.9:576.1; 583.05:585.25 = -0.03 nm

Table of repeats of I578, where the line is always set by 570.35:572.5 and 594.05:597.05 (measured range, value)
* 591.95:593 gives 0.052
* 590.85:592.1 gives 0.077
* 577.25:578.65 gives 0.036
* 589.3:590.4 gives 0.077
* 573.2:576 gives 0.071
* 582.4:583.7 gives 0.066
